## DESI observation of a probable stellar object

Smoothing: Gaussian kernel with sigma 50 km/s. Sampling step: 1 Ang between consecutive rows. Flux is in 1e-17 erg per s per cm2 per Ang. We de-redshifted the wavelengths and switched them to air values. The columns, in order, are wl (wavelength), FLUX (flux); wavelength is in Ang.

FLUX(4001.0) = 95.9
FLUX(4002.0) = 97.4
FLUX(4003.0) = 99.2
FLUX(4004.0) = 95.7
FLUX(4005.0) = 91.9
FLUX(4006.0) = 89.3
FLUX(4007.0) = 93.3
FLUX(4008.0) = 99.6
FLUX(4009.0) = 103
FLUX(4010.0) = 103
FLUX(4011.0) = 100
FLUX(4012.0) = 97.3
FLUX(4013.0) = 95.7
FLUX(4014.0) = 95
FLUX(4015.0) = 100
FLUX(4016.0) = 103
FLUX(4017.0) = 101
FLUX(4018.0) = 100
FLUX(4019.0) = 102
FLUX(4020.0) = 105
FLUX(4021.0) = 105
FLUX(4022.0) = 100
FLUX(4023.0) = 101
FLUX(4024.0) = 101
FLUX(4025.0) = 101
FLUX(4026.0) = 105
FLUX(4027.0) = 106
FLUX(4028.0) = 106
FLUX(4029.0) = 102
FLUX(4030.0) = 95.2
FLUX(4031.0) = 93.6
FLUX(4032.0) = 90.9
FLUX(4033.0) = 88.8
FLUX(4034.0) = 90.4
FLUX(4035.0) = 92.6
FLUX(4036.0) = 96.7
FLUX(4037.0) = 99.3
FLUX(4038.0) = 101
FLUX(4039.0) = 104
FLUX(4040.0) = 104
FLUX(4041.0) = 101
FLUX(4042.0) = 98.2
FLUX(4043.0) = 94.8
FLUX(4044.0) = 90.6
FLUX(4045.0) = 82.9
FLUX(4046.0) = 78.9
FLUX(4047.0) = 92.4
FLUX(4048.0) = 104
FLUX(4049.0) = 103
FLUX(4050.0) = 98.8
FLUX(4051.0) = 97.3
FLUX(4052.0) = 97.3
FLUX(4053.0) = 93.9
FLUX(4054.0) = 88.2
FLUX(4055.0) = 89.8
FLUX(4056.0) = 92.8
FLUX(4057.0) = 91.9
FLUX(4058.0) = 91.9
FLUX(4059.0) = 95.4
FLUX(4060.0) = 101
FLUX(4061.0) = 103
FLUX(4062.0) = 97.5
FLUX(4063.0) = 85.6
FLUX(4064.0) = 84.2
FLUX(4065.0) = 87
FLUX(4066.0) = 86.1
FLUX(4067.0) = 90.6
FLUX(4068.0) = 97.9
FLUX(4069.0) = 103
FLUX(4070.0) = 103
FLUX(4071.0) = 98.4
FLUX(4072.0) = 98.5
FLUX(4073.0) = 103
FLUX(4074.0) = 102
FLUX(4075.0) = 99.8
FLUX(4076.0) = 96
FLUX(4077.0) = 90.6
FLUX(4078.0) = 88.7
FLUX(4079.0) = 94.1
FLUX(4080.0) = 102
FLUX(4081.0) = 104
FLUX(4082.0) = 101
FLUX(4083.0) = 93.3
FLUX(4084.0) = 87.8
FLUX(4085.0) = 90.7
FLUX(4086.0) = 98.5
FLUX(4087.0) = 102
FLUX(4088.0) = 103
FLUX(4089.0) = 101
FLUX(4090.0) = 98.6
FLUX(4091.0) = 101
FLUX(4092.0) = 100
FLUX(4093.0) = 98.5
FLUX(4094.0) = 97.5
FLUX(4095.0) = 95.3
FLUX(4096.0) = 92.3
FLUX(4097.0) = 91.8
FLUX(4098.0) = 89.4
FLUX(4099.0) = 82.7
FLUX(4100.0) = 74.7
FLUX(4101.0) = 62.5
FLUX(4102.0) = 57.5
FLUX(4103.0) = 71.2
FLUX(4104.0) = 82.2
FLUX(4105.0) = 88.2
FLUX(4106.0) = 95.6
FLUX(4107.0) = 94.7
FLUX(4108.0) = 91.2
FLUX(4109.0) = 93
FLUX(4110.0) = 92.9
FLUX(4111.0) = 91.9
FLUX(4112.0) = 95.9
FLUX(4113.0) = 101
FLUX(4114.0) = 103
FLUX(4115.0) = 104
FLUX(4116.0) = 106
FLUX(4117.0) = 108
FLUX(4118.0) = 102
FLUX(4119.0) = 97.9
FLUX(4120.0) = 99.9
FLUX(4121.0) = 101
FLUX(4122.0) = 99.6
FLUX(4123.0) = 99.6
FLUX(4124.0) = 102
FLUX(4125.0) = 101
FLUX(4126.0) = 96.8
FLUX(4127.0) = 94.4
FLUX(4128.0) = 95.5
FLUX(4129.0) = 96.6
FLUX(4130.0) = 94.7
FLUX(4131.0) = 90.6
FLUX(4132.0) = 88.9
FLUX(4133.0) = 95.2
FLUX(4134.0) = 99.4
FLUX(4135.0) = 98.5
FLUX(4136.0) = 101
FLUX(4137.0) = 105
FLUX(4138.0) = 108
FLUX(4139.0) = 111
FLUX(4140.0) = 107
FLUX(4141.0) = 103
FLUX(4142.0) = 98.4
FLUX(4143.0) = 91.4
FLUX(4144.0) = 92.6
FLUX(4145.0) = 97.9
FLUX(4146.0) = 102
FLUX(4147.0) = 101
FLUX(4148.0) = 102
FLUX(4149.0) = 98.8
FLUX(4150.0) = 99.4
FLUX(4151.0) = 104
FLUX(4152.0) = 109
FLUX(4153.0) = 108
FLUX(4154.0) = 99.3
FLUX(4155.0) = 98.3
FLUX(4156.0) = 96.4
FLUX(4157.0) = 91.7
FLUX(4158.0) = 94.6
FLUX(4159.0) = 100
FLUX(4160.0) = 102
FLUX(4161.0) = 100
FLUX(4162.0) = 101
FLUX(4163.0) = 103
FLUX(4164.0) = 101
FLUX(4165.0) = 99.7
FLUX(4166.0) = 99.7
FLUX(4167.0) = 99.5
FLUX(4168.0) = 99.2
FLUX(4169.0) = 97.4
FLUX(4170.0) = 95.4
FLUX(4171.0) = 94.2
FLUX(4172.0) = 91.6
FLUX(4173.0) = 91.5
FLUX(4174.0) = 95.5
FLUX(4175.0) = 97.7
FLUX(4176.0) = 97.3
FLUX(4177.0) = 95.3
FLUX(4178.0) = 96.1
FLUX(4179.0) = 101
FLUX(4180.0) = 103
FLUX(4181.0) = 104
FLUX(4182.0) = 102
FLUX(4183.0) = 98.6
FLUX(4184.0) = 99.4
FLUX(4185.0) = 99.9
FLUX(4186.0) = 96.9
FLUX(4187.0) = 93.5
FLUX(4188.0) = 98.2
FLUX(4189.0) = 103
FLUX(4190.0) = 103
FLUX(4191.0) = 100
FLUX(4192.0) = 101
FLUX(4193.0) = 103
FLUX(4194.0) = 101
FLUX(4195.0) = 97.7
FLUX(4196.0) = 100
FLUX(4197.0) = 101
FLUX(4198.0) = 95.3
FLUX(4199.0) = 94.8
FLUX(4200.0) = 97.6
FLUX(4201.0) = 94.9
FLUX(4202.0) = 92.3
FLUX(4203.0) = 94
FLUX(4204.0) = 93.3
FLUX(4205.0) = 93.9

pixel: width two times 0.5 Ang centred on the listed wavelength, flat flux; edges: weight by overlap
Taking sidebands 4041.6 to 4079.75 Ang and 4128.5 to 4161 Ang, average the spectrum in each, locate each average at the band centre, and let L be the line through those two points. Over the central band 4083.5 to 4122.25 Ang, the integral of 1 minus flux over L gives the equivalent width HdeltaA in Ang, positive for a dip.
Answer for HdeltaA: 1.47 Ang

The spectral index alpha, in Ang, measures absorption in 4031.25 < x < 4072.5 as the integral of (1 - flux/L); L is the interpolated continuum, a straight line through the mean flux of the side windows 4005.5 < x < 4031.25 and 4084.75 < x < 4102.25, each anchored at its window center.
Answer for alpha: 0.63 Ang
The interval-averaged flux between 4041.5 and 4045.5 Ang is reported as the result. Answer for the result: 91.6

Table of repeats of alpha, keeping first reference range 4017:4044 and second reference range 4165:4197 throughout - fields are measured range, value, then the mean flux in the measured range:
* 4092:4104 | 1.9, 83.7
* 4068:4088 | 0.2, 97.8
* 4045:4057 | 0.7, 93.7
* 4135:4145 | -0.3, 102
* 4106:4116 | 0.2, 96.8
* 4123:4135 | 0.3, 96.2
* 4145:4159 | -0.2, 100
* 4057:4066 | 0.6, 92.7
